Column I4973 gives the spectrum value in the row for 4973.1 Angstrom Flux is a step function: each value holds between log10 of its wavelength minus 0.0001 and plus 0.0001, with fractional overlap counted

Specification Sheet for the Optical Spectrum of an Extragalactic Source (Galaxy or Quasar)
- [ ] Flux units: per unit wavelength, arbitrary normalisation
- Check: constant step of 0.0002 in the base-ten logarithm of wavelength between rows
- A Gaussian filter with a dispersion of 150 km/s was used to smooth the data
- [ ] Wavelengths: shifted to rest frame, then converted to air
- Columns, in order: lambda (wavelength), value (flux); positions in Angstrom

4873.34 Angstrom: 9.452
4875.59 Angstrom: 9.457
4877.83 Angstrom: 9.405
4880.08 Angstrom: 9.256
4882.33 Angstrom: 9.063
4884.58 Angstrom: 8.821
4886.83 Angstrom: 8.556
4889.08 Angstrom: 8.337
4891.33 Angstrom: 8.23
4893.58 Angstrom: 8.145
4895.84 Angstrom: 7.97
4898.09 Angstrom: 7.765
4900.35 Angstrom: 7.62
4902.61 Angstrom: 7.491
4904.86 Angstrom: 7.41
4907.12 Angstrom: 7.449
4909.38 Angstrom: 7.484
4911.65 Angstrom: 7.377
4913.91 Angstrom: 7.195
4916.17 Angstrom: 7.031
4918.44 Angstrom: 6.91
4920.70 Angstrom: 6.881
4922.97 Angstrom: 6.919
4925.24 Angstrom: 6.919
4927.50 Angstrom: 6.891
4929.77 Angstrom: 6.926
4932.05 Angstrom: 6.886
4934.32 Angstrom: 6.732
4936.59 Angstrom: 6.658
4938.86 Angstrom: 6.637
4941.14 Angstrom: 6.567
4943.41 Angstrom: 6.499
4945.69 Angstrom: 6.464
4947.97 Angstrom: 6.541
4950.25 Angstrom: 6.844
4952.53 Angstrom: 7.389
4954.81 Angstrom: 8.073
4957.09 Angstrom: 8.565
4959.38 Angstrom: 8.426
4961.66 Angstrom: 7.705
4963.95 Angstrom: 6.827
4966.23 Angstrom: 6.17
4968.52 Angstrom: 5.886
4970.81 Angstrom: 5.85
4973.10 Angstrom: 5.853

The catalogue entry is 5.853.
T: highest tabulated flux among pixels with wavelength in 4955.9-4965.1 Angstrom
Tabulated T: 8.565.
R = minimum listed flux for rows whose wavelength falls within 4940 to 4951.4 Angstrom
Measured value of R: 6.464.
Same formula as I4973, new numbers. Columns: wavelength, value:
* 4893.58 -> 8.145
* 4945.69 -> 6.464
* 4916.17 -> 7.031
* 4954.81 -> 8.073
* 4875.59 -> 9.457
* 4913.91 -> 7.195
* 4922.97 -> 6.919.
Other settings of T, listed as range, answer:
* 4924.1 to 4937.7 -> 6.926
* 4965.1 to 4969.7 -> 6.17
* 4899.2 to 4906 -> 7.62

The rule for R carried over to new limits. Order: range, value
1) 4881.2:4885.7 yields 8.821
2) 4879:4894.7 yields 8.145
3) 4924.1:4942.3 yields 6.567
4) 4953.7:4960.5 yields 8.073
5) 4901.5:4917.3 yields 7.031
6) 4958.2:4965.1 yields 6.827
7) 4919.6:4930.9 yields 6.881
